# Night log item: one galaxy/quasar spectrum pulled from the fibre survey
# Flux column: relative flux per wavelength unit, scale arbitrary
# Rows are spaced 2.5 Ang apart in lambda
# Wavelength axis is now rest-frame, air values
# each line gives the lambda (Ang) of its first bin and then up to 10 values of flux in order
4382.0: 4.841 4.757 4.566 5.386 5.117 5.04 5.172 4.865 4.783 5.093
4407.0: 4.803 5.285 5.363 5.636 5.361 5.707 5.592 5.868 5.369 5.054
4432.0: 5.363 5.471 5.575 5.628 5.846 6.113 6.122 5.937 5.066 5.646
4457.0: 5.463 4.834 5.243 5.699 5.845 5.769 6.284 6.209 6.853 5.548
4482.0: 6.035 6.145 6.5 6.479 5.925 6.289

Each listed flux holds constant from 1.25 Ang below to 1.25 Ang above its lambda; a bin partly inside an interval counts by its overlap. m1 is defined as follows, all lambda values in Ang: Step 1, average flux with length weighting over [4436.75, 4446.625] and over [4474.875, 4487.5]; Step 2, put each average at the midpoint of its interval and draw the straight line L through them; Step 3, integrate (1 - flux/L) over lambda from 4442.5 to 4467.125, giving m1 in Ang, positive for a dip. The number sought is 1.5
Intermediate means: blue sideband 5.84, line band 5.59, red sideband 6.2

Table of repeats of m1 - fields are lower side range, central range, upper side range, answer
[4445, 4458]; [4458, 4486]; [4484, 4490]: 1.1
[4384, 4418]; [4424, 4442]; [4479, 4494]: 0.0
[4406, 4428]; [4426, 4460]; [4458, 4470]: -0.6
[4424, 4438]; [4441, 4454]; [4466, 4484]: -0.3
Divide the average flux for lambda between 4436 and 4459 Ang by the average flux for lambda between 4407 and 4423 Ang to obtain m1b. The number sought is 1.0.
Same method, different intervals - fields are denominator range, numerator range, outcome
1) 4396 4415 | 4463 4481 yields 1.18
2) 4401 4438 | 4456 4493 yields 1.11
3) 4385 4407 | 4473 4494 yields 1.25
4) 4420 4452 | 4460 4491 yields 1.07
